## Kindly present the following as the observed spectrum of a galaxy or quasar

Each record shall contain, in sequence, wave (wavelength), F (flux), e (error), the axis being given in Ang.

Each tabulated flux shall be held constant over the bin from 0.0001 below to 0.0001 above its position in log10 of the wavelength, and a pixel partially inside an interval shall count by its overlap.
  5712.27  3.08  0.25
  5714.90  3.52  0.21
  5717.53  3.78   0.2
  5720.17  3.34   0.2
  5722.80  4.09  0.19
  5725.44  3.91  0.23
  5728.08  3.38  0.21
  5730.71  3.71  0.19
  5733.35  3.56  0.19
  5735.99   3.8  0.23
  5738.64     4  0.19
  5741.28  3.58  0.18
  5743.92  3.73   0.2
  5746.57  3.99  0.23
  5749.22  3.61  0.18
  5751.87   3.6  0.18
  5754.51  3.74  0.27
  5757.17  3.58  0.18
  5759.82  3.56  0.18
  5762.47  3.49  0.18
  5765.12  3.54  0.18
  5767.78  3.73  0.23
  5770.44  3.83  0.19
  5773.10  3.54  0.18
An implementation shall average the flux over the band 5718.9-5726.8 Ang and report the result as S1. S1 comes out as 3.78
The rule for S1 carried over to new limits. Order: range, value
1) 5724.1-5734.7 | 3.64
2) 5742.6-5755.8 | 3.73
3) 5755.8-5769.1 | 3.58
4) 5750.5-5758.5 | 3.64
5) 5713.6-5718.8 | 3.65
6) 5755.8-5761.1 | 3.57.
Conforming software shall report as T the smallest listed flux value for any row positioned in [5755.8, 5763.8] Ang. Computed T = 3.49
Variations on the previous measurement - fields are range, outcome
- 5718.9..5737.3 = 3.34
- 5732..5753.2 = 3.56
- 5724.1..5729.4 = 3.38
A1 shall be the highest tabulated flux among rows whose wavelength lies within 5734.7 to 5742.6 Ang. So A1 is 4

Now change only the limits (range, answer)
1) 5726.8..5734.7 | 3.71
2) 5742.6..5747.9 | 3.99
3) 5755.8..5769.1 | 3.73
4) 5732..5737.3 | 3.8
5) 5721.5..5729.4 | 4.09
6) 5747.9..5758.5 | 3.74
